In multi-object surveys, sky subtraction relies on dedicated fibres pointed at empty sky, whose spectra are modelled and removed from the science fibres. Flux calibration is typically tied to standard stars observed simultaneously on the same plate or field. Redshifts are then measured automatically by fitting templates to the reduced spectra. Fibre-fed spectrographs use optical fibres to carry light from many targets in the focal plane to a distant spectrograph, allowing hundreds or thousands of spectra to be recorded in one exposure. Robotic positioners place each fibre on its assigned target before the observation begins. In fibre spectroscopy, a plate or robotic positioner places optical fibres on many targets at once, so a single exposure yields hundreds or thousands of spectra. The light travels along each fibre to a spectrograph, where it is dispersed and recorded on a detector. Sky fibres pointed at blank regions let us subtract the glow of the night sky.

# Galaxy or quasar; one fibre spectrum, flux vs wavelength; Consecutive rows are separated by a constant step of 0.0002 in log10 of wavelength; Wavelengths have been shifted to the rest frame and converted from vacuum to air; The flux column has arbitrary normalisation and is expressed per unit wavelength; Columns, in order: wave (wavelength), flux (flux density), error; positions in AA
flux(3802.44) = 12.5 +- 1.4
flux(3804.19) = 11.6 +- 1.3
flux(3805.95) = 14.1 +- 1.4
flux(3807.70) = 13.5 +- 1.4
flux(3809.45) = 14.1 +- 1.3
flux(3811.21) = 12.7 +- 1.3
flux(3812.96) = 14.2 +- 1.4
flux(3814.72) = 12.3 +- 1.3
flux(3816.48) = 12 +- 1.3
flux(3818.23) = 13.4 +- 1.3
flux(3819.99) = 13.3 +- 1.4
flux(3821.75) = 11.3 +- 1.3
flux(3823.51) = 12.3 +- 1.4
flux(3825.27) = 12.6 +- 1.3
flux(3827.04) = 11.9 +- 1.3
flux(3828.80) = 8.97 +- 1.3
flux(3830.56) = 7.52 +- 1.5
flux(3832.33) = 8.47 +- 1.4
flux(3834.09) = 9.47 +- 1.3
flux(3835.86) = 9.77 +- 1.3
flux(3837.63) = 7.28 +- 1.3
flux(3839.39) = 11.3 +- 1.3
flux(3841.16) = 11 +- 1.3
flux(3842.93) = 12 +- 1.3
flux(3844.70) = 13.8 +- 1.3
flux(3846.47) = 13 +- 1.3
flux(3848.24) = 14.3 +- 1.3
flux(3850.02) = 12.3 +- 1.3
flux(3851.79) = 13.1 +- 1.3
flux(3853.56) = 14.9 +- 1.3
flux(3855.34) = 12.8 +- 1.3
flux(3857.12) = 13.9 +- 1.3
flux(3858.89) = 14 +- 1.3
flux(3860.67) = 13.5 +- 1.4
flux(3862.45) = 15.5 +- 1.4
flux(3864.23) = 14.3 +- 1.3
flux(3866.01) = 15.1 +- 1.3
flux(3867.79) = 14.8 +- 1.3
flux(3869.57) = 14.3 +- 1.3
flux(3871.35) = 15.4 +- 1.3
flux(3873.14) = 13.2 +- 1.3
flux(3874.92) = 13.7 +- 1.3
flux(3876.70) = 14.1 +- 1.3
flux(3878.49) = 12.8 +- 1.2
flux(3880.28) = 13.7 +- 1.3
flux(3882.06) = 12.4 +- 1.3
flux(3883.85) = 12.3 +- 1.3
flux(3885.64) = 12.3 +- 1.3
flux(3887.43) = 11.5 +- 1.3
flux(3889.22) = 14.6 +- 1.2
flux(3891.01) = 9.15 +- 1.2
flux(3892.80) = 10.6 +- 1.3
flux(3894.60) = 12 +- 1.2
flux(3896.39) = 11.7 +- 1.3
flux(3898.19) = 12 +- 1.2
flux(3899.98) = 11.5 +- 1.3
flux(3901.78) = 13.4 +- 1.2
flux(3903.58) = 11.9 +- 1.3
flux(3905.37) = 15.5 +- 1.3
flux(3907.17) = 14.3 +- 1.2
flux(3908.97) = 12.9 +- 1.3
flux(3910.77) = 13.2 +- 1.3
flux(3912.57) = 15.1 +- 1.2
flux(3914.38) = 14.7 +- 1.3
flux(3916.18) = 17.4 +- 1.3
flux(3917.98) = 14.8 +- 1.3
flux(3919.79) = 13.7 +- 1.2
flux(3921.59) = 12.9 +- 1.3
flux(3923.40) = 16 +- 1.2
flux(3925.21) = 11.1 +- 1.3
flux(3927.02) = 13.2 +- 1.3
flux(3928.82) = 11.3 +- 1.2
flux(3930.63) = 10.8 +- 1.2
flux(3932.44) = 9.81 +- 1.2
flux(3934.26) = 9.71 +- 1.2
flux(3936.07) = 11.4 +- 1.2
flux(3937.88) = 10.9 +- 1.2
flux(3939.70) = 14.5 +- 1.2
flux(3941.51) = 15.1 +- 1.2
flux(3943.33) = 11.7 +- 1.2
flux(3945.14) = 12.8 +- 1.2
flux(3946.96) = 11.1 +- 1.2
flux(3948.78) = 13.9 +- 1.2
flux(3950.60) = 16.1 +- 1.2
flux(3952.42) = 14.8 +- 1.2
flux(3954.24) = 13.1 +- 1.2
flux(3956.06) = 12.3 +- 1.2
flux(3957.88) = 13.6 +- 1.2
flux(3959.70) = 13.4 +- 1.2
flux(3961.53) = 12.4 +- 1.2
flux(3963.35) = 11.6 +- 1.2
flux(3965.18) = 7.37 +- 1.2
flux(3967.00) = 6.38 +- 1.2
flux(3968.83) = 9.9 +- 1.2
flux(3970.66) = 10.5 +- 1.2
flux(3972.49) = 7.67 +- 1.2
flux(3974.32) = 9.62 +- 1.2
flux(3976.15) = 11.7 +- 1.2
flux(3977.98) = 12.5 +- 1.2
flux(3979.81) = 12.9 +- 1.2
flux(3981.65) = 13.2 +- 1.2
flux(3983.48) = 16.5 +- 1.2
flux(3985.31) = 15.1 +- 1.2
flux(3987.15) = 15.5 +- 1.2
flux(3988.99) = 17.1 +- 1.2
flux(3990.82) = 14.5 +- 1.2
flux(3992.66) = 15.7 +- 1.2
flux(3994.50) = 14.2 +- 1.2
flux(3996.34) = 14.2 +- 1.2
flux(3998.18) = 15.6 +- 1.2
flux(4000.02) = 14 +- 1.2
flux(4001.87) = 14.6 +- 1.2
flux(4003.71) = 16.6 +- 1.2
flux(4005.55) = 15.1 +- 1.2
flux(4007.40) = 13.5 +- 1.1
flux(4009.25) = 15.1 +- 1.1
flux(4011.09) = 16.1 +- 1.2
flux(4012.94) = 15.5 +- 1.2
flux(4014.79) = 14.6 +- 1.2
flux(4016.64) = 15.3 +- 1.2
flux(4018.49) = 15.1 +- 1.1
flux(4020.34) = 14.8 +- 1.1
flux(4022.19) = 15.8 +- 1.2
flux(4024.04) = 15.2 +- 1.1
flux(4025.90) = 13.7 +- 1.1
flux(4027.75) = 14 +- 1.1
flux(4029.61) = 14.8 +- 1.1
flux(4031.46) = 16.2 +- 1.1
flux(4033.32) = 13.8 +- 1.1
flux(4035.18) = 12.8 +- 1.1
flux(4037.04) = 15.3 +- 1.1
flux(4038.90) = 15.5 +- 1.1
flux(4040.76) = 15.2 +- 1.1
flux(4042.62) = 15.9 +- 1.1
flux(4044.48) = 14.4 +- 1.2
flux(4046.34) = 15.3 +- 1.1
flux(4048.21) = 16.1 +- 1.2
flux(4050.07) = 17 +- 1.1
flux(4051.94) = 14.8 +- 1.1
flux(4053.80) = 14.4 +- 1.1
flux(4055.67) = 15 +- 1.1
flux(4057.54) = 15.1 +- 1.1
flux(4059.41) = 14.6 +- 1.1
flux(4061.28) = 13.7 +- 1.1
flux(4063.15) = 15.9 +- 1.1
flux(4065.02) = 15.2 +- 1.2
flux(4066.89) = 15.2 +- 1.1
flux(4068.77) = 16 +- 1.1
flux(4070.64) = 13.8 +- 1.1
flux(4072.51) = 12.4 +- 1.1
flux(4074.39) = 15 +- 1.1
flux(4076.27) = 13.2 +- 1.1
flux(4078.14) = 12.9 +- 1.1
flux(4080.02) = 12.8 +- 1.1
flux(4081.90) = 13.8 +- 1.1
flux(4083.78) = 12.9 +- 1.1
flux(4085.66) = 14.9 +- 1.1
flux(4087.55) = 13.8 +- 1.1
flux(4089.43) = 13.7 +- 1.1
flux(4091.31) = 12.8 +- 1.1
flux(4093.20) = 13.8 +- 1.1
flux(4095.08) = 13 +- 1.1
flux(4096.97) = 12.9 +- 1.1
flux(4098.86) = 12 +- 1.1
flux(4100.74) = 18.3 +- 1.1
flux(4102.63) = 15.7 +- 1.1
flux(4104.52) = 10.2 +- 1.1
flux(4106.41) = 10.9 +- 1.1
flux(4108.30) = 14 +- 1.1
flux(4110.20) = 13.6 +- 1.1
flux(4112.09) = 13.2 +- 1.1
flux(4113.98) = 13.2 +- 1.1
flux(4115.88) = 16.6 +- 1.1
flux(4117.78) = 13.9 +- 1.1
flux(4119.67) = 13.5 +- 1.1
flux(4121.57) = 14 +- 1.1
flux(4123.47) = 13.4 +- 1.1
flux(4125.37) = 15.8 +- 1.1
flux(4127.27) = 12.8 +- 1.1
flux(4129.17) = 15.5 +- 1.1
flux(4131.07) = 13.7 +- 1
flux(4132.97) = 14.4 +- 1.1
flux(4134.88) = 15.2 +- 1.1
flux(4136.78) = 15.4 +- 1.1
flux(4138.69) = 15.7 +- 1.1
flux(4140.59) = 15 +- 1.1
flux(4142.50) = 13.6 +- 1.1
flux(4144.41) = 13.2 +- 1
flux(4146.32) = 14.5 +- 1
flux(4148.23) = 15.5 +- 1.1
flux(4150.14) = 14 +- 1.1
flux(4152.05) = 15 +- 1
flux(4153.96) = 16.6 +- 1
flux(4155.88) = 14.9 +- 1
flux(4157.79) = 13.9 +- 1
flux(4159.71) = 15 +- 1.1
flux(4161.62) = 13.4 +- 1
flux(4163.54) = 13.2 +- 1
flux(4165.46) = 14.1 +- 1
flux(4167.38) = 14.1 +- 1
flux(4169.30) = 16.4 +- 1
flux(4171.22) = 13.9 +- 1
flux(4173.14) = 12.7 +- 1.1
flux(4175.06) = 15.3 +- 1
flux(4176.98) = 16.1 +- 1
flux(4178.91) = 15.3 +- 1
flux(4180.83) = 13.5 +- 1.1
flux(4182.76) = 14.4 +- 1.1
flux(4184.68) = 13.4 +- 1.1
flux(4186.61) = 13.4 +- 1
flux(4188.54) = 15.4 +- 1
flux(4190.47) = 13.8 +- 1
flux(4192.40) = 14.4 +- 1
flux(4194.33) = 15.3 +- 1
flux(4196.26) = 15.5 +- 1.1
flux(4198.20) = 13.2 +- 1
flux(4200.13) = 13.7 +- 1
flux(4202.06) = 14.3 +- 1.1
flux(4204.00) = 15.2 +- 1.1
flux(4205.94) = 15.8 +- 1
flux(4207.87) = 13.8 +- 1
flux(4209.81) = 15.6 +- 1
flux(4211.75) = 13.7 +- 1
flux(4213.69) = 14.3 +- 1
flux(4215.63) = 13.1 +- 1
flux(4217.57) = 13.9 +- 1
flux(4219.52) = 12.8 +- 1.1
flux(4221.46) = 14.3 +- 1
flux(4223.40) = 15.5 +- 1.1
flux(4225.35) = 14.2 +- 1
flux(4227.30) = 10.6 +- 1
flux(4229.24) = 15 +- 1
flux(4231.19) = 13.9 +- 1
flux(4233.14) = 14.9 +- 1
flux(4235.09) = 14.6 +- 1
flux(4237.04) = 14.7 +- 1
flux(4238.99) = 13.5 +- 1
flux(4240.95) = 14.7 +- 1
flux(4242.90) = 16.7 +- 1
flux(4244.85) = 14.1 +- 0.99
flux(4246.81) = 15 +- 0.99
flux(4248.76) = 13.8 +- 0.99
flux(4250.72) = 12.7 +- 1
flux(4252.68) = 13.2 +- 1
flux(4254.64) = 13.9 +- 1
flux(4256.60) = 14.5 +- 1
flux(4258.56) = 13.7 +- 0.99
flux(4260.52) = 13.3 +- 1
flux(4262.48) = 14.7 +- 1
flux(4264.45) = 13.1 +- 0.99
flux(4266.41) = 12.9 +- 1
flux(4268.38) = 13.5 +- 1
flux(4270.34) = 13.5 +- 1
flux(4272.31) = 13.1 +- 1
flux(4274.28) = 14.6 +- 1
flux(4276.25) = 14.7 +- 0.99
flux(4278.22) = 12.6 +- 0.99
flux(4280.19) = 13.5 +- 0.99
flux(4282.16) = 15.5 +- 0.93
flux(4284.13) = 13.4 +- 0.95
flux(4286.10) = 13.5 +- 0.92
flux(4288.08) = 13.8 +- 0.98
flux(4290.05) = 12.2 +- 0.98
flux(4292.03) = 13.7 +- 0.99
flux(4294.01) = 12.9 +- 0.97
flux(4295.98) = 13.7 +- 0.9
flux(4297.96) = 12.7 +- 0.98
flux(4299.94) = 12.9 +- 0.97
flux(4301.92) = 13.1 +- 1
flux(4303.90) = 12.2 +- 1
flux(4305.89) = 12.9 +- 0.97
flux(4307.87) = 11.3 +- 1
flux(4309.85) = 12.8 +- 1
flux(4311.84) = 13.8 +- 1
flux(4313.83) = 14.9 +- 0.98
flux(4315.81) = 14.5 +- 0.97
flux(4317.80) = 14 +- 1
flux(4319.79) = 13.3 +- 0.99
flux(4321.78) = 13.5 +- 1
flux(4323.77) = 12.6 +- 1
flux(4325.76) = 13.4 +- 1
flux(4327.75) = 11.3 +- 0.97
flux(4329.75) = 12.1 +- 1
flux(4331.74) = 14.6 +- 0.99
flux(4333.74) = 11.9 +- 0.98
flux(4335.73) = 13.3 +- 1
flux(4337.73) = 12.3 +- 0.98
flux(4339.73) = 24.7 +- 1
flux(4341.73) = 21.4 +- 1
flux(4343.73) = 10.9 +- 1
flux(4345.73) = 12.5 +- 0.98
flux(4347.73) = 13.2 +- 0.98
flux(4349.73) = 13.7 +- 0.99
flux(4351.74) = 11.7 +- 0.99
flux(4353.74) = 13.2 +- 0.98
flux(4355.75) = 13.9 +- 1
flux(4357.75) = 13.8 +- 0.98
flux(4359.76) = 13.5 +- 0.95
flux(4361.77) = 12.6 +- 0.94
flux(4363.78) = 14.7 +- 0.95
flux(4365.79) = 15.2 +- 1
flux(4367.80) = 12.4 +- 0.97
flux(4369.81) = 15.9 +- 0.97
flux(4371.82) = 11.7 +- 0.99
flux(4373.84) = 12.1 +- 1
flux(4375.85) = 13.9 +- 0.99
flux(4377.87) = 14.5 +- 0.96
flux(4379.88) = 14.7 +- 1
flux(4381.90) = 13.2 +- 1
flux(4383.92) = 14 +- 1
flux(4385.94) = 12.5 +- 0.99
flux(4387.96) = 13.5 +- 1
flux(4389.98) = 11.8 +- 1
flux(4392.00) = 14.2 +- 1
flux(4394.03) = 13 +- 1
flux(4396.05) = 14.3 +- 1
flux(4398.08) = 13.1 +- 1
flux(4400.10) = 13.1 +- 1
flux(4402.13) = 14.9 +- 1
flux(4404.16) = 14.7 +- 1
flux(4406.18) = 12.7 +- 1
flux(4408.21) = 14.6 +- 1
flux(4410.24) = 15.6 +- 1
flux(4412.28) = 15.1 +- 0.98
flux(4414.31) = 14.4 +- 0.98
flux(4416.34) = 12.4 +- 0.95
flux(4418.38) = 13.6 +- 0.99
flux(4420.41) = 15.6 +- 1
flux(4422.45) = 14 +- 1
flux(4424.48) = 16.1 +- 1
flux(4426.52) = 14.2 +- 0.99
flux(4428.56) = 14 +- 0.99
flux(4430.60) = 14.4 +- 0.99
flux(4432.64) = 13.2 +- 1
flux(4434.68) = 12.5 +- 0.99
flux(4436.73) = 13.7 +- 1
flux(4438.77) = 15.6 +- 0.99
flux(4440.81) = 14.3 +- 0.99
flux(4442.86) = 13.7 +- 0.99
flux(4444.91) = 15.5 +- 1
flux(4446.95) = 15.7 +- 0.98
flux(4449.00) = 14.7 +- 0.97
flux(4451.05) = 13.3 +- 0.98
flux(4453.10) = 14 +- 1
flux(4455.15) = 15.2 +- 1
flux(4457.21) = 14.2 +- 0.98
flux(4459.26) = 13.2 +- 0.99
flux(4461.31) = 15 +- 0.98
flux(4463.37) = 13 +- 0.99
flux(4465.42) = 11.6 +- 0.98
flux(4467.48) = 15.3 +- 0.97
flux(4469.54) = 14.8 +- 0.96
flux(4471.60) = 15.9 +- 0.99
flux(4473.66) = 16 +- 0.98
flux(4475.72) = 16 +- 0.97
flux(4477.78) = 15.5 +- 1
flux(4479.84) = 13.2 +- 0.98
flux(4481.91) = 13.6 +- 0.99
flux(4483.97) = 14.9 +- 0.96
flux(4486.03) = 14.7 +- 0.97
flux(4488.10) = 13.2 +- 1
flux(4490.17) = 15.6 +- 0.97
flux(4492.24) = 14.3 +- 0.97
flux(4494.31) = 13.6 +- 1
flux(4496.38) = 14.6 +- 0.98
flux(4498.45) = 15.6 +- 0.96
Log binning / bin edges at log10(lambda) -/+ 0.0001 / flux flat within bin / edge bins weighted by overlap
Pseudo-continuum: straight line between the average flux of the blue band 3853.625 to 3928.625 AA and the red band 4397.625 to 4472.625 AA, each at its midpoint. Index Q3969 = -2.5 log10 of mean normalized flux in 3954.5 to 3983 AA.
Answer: 0.21 mag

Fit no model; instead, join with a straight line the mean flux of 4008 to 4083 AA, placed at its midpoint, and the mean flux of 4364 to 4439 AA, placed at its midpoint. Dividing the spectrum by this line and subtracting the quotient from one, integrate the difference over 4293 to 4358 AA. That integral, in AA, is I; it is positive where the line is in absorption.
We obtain 2.2 AA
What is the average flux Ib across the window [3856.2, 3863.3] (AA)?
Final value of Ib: 14.2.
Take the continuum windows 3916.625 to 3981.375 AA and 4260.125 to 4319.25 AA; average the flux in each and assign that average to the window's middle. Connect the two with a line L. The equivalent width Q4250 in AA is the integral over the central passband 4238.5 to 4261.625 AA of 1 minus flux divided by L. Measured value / -1.4 AA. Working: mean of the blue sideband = 12.1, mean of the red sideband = 13.4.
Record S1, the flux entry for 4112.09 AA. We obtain 13.2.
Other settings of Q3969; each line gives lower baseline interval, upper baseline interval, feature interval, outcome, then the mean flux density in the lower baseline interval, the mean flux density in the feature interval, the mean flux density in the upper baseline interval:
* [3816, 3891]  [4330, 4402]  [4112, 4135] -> -0.080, 12.5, 14.2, 13.8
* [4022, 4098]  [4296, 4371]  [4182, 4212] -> -0.030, 14.4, 14.5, 13.7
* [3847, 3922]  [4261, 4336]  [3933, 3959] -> 0.046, 13.5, 12.9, 13.3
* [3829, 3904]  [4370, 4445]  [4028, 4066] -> -0.162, 12.5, 15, 13.9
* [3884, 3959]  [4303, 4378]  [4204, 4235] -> -0.054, 12.9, 14.1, 13.7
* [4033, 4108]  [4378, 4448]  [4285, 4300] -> 0.074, 14.2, 13.2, 14.1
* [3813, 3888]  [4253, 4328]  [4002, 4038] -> -0.158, 12.5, 14.9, 13.4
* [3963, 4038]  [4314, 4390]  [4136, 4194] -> -0.056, 13.8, 14.5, 13.8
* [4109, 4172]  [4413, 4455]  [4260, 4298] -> 0.061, 14.4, 13.6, 14.3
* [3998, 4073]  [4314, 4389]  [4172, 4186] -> 0.006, 15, 14.4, 13.8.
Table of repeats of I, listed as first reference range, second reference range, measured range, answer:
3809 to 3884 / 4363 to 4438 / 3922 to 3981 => 4.60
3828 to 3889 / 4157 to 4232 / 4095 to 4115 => 0.59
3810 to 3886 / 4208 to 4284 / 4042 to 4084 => -3.94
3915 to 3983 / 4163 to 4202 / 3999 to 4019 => -3.55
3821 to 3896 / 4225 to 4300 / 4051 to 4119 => -4.09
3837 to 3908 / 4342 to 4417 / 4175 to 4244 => -4.89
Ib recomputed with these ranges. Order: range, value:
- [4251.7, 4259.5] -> 13.8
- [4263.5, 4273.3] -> 13.2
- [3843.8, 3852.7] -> 13.3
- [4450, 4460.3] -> 14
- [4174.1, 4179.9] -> 15.6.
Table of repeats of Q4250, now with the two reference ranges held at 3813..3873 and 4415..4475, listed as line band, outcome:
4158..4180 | -1.7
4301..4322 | 0.9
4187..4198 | -0.9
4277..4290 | 0.2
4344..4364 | 1.3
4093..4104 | -0.8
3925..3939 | 1.8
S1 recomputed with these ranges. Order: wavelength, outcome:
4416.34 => 12.4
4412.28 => 15.1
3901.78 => 13.4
